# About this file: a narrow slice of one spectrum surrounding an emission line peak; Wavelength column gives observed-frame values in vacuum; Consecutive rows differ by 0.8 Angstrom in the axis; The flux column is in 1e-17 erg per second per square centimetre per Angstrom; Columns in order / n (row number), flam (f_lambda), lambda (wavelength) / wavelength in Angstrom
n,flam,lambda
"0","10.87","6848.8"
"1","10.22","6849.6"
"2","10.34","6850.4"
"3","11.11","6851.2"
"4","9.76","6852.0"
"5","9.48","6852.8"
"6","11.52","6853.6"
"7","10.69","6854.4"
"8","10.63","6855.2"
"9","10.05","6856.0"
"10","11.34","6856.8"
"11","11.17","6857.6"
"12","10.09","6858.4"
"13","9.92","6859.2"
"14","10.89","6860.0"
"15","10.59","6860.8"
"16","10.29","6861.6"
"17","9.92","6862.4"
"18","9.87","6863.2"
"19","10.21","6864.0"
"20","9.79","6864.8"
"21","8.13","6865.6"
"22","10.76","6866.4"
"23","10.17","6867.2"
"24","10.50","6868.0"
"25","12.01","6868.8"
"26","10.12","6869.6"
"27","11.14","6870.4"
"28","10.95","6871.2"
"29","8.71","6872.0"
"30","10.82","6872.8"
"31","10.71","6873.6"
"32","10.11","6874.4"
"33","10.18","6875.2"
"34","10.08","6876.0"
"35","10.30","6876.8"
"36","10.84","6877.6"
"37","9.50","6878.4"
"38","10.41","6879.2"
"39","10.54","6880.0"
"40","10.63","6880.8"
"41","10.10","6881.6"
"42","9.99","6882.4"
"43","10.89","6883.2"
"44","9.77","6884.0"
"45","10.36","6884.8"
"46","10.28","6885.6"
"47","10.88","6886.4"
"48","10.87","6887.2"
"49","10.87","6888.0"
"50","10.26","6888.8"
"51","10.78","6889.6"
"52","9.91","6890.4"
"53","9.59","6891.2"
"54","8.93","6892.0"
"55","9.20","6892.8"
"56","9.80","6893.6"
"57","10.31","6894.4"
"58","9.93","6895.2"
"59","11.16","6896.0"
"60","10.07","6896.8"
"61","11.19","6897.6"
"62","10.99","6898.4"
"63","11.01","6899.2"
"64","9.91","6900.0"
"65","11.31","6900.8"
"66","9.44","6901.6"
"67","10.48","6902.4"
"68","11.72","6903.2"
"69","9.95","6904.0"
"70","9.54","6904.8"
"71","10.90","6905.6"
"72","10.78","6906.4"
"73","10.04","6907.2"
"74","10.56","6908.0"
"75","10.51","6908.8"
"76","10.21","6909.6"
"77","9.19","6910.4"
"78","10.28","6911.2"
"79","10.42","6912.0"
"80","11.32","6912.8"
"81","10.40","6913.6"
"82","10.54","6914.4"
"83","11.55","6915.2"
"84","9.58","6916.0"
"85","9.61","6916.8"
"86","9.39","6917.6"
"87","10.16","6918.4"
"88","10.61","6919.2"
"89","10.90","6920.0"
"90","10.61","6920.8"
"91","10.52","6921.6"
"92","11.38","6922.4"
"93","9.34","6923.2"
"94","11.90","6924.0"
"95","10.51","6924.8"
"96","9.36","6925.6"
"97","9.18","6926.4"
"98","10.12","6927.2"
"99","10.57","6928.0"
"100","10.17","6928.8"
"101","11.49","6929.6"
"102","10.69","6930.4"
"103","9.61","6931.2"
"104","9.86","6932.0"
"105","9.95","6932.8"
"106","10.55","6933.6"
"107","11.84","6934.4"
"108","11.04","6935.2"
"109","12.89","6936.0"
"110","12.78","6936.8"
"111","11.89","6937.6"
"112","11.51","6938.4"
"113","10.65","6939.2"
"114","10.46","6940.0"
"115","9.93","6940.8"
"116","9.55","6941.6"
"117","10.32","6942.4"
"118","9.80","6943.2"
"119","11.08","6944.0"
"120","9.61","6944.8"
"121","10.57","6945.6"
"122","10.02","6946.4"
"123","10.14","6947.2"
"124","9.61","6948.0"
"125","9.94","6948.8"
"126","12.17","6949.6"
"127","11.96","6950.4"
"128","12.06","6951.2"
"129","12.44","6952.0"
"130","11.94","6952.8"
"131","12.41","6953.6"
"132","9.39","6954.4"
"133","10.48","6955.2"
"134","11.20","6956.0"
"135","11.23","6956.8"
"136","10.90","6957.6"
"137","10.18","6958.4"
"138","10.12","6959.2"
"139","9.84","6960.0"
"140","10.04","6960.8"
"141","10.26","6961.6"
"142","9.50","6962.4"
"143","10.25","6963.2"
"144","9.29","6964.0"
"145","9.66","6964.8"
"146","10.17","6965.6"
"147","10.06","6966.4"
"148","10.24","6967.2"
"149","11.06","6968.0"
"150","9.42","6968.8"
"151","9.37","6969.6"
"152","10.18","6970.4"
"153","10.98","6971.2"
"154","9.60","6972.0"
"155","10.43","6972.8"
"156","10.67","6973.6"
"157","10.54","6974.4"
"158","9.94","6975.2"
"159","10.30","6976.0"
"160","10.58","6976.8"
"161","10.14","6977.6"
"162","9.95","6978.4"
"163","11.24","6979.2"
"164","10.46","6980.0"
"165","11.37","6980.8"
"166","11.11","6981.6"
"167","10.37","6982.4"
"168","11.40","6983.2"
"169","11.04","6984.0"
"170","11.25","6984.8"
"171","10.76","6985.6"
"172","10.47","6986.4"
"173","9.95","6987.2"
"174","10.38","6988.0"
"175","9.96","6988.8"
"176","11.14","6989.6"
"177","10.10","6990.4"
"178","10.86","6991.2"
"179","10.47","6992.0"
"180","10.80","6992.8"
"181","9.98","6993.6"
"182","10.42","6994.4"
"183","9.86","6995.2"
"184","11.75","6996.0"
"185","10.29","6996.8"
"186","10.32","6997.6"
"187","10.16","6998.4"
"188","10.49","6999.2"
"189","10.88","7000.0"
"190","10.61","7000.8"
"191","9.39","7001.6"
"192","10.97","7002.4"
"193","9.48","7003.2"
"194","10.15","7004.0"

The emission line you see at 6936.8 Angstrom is [S II] 6716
